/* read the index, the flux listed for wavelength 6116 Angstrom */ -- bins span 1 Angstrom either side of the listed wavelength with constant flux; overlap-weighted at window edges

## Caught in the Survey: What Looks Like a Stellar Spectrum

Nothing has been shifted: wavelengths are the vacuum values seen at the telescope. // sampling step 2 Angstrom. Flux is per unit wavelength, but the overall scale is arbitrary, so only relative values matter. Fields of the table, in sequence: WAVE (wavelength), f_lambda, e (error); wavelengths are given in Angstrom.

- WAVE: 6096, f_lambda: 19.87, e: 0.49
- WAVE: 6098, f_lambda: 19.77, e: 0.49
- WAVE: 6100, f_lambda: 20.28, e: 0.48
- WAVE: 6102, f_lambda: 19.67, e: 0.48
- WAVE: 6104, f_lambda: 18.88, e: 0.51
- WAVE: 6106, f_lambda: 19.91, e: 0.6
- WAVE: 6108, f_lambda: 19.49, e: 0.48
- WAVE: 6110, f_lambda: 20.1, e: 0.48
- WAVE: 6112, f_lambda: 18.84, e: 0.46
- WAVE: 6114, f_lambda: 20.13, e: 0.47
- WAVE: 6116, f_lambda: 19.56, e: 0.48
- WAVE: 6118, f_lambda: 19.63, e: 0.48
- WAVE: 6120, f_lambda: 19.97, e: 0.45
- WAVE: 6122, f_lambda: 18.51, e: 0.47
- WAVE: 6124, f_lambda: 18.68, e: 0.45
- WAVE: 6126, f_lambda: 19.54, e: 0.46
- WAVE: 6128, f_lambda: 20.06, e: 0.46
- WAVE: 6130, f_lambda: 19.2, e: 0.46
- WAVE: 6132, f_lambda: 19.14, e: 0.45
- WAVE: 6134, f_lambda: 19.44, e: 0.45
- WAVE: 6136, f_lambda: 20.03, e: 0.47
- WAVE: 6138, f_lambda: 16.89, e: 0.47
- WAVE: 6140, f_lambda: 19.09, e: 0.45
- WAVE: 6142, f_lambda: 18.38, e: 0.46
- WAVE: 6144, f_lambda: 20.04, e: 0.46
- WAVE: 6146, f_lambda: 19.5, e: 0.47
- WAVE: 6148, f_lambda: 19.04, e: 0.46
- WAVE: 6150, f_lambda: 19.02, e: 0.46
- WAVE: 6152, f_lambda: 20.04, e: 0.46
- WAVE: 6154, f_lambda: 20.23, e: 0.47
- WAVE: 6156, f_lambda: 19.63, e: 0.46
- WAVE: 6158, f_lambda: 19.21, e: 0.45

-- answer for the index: 19.56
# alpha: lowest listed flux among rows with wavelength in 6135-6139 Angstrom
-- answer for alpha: 16.89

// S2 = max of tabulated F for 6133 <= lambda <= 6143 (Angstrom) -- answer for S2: 20.03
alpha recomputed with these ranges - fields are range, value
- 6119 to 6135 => 18.51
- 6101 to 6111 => 18.88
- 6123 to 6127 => 18.68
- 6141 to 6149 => 18.38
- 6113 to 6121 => 19.56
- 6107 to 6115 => 18.84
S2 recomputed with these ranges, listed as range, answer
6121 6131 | 20.06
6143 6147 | 20.04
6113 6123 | 20.13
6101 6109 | 19.91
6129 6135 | 19.44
